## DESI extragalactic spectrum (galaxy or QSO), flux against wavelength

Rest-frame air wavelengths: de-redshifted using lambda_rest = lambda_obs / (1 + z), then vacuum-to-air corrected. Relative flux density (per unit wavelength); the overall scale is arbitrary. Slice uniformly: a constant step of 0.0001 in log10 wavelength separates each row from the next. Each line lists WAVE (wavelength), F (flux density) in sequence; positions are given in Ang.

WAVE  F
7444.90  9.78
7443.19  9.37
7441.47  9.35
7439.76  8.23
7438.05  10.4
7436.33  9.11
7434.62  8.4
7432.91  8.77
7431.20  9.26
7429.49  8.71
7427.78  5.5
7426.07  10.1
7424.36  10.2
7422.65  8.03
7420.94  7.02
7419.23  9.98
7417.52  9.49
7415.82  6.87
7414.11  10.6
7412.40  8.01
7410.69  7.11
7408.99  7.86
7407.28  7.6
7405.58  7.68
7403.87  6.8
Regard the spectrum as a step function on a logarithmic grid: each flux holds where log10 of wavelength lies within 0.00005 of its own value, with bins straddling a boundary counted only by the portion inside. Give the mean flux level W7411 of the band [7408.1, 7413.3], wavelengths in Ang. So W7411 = 7.68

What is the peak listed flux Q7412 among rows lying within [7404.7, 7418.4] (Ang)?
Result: 10.6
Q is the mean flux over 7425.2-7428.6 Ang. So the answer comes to 7.83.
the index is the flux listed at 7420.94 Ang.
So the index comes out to 7.02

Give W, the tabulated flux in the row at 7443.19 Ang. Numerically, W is 9.37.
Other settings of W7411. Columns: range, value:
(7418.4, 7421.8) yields 8.48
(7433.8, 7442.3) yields 9.1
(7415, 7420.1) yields 8.8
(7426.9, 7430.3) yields 7.11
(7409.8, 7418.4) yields 8.42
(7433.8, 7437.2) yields 8.75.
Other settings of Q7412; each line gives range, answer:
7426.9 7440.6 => 10.4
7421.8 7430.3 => 10.2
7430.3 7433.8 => 9.26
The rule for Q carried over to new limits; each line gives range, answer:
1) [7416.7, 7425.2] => 8.93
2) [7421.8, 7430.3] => 8.51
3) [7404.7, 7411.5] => 7.57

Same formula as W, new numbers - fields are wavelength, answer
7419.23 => 9.98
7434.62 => 8.4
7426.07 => 10.1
